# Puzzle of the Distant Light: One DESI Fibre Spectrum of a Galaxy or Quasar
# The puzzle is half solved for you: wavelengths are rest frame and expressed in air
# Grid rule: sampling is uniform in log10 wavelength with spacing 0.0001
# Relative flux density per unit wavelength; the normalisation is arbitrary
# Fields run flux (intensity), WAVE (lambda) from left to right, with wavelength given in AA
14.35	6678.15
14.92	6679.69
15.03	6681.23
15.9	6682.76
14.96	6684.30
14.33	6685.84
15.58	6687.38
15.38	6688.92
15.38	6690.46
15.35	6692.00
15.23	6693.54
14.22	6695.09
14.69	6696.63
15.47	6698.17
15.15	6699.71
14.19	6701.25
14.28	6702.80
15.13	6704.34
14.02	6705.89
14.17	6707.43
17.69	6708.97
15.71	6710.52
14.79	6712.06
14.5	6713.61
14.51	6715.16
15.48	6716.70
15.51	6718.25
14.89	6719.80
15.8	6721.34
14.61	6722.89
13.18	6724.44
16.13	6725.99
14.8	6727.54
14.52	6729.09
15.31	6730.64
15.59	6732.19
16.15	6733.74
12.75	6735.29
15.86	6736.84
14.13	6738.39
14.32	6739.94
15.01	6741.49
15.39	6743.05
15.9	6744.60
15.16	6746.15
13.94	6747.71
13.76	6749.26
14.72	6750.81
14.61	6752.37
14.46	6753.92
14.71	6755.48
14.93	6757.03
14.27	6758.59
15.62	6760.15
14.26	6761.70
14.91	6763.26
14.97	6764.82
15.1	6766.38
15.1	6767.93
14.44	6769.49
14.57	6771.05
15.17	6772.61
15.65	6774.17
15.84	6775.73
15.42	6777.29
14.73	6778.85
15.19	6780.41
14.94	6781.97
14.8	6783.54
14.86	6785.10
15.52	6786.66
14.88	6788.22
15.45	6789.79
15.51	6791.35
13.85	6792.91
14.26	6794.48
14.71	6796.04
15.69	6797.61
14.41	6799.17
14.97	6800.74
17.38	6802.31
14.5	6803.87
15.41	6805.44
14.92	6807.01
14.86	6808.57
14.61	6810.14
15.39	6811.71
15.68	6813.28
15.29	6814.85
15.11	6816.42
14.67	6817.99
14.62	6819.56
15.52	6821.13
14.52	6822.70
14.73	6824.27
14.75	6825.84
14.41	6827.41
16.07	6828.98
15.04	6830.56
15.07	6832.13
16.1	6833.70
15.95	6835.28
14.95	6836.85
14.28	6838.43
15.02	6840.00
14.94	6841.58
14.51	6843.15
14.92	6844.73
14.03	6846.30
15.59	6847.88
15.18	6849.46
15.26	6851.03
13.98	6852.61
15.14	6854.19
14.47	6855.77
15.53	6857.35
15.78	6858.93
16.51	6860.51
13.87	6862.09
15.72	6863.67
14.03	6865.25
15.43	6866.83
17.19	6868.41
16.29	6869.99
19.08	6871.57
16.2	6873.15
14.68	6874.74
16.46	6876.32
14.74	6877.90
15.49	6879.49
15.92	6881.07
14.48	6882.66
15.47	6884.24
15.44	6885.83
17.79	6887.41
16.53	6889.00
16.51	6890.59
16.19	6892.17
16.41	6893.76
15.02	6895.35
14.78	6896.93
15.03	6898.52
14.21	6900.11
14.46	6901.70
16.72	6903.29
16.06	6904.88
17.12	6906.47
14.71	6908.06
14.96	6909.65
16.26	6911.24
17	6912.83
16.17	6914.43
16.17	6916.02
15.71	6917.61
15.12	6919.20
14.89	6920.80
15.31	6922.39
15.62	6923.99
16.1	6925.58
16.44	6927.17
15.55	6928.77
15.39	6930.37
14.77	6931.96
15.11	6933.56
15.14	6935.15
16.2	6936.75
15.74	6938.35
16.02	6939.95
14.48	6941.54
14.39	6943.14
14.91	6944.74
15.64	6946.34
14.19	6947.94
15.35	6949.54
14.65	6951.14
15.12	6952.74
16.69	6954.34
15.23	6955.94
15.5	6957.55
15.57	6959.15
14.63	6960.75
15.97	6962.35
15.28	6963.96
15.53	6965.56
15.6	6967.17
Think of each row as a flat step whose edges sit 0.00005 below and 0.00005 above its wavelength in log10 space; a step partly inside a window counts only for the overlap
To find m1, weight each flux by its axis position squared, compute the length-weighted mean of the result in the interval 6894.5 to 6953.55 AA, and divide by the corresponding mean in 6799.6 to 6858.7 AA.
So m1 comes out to 1.1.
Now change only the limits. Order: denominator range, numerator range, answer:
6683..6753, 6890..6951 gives 1.10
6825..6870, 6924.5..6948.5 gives 1.04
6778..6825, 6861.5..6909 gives 1.07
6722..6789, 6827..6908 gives 1.08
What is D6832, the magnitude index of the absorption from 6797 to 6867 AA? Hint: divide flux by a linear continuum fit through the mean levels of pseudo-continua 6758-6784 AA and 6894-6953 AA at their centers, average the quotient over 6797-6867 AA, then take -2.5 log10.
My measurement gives 0.01 mag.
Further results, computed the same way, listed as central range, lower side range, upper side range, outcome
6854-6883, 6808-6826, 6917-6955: -0.04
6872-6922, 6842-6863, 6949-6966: -0.04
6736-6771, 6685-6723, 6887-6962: 0.03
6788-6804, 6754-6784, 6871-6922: 0.00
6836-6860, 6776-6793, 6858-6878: 0.05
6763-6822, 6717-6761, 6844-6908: 0.00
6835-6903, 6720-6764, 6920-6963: -0.02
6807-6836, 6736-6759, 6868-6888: 0.03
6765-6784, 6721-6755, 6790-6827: -0.01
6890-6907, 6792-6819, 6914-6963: -0.03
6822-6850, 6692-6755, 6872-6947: 0.02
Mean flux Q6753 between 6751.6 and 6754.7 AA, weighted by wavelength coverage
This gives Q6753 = 14.5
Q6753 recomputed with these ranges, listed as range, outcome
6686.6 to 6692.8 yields 15.4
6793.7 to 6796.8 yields 14.5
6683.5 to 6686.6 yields 14.6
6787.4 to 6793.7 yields 14.9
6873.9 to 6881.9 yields 15.4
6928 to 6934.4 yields 15.2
